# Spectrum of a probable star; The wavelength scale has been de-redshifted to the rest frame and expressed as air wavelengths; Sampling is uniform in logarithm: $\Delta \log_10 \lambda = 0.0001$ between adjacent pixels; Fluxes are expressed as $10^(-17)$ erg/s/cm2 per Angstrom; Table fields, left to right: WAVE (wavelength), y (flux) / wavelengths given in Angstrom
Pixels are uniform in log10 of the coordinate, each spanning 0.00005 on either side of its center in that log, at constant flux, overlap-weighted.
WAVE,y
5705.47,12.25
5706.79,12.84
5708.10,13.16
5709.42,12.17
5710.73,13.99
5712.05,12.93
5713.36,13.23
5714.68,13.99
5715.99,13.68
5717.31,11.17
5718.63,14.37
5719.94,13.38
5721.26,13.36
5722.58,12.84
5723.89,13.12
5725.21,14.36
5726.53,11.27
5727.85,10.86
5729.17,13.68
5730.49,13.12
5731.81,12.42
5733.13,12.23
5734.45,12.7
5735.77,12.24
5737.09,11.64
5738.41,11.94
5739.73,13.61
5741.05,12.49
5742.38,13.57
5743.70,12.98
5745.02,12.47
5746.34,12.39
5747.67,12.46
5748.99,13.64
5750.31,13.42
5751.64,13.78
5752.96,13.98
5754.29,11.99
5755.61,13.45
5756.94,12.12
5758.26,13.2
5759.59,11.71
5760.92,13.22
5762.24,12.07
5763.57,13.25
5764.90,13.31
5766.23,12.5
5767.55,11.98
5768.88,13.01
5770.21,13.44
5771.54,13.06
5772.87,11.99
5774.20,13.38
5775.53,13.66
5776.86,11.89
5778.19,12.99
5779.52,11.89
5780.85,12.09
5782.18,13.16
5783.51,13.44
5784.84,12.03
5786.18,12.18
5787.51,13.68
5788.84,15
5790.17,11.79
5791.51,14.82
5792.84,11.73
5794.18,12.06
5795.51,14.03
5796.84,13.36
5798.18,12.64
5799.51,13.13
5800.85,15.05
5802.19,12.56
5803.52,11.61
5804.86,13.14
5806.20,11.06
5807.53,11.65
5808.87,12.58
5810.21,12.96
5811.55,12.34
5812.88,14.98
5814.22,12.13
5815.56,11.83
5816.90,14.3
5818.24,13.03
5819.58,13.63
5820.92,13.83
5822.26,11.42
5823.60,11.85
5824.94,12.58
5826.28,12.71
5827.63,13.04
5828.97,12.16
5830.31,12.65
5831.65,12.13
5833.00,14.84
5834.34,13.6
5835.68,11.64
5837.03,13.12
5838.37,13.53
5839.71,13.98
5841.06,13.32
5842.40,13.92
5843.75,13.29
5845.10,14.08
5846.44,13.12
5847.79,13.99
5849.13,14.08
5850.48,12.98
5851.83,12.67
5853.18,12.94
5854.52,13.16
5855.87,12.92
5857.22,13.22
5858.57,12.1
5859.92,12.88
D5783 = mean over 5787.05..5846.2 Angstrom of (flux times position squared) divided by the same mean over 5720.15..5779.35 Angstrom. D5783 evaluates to 1.0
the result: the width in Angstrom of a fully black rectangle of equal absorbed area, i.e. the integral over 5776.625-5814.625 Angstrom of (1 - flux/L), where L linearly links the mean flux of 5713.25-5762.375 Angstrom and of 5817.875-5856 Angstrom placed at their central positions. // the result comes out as 0.48 Angstrom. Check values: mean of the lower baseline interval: 12.9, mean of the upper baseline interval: 13.1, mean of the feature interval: 12.8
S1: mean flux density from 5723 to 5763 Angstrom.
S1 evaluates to 12.7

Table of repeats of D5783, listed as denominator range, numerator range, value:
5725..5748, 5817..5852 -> 1.08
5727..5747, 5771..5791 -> 1.04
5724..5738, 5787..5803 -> 1.09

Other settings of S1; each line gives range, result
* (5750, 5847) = 12.9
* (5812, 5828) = 12.9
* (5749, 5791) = 12.9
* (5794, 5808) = 12.8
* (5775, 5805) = 12.9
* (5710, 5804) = 12.9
